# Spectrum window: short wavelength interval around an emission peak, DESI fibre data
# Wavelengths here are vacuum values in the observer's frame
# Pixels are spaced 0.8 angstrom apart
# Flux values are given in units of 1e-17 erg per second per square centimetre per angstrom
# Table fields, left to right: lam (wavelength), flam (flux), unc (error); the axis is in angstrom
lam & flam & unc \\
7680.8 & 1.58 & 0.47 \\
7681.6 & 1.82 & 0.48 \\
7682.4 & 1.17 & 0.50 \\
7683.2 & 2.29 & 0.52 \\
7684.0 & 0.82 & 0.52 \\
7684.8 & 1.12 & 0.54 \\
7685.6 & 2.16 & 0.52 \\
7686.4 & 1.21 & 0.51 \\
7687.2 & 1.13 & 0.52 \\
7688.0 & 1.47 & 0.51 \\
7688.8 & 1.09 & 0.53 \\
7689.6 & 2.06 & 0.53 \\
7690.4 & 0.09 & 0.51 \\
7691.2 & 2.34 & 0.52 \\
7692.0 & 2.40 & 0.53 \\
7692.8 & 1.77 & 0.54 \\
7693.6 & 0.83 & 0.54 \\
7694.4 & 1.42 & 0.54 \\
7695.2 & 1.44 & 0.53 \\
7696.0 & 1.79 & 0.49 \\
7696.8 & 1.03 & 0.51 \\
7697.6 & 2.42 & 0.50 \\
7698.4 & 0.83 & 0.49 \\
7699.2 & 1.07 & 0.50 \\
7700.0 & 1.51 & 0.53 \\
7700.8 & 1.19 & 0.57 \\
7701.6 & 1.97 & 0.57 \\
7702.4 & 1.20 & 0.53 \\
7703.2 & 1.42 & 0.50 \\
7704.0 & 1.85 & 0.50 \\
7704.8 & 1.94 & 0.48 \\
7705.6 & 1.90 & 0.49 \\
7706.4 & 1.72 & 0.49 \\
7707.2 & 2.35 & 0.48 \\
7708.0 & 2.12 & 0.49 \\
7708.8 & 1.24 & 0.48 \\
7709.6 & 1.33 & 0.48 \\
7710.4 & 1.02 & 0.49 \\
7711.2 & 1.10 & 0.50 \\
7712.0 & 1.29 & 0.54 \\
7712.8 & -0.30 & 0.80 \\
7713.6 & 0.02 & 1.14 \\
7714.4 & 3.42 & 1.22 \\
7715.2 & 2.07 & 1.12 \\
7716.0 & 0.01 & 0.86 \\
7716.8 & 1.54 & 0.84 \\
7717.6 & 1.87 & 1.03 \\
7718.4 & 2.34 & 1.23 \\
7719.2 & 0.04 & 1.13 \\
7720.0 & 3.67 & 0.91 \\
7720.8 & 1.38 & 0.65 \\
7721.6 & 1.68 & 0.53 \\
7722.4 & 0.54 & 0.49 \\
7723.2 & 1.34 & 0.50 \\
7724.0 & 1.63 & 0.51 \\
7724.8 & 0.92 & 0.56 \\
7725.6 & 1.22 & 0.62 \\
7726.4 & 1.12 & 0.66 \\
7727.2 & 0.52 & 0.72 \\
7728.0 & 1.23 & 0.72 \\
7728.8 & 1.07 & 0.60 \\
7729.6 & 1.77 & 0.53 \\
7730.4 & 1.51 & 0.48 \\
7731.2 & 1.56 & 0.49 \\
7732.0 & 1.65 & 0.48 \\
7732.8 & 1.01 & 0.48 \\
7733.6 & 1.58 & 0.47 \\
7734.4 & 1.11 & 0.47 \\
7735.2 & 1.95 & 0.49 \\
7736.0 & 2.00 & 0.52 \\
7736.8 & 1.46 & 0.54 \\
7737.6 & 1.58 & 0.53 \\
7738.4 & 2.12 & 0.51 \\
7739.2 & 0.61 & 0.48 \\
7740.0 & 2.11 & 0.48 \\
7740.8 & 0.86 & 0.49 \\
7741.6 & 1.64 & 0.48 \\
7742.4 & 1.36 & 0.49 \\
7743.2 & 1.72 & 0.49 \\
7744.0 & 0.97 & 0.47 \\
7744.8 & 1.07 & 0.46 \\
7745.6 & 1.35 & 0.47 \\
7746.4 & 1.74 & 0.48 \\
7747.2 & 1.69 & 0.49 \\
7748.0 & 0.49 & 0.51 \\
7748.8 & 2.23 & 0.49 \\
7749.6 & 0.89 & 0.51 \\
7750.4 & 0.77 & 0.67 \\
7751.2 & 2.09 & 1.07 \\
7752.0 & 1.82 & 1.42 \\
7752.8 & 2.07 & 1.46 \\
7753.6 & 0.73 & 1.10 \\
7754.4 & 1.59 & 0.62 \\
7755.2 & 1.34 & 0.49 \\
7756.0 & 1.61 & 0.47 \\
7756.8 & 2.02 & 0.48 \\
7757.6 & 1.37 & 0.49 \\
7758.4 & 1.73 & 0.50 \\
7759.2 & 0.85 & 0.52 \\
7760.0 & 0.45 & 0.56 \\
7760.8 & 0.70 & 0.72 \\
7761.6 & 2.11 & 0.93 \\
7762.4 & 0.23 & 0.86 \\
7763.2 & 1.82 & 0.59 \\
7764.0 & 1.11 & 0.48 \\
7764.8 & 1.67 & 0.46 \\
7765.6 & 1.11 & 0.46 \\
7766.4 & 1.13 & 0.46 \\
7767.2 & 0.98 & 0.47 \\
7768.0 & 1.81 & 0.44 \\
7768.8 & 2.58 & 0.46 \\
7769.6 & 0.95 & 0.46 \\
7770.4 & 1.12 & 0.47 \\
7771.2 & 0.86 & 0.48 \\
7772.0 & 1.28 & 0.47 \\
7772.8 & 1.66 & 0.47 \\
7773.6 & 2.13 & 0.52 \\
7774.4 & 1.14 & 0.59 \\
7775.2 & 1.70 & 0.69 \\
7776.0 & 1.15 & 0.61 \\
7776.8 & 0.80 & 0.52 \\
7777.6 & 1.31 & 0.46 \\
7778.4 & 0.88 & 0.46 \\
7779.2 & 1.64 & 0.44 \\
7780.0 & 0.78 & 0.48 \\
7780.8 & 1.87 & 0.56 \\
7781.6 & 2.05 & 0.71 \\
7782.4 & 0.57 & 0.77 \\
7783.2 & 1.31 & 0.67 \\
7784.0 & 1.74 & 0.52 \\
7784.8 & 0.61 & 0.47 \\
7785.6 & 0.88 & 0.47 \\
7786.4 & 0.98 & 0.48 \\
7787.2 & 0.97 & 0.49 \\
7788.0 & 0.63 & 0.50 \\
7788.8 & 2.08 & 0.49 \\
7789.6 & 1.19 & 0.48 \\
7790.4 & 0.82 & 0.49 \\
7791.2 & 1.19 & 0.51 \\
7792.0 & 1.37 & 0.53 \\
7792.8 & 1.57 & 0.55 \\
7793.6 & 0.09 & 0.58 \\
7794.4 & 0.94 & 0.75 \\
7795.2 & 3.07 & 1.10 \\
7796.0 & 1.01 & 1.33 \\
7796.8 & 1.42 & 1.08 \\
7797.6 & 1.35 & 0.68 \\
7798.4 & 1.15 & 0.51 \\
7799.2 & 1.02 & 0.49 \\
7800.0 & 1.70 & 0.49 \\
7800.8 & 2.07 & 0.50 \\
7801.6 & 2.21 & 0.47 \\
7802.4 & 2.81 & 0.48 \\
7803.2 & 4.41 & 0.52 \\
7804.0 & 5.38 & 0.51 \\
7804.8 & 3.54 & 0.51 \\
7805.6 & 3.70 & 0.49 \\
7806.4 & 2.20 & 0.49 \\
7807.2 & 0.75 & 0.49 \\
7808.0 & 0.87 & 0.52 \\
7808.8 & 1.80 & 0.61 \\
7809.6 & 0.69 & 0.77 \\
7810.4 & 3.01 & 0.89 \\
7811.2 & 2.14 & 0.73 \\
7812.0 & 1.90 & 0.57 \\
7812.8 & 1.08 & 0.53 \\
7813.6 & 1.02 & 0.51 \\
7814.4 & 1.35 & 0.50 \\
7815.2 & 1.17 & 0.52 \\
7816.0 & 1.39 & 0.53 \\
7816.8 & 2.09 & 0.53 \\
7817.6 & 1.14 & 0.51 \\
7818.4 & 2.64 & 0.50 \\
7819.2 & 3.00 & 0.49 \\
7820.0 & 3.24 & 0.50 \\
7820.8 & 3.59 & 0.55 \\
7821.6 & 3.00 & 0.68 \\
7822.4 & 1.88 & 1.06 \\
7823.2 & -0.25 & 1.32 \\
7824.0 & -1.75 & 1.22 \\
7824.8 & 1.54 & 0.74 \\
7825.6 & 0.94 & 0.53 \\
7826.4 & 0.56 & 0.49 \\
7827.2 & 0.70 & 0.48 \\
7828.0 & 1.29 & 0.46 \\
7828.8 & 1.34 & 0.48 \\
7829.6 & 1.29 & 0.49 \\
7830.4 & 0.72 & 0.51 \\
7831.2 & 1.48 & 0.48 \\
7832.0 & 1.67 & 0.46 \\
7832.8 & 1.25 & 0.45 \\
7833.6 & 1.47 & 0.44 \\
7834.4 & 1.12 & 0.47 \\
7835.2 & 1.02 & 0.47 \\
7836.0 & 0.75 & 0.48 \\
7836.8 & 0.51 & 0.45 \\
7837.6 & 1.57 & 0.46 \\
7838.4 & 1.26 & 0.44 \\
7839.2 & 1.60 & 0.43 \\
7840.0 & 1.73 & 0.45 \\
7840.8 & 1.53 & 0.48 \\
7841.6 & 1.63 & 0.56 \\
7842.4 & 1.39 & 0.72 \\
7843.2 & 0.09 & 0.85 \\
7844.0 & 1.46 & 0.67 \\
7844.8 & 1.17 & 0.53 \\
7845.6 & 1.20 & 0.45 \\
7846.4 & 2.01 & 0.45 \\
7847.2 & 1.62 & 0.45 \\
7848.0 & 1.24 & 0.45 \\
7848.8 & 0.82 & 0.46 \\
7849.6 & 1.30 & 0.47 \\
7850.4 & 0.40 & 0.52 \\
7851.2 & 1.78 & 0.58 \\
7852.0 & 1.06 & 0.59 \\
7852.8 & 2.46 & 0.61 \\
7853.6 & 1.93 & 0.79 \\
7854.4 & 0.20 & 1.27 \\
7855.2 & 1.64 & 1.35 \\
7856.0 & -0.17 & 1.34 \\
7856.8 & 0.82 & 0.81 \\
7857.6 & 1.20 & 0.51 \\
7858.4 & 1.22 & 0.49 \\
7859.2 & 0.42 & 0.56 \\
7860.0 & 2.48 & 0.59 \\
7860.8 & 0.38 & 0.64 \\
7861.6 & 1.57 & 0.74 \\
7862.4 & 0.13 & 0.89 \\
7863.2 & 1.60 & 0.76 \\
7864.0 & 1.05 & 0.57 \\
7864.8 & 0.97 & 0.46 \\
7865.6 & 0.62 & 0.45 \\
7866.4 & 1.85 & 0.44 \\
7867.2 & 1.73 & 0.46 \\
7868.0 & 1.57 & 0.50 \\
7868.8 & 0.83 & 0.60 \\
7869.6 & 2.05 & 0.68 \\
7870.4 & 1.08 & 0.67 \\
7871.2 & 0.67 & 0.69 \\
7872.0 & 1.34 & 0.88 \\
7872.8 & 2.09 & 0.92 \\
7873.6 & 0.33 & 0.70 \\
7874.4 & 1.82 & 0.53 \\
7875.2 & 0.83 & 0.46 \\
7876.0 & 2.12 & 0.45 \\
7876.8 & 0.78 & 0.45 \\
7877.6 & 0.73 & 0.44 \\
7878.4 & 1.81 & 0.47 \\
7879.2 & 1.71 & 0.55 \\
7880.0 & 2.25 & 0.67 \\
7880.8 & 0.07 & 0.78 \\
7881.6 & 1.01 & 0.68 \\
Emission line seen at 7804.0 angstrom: [S II]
